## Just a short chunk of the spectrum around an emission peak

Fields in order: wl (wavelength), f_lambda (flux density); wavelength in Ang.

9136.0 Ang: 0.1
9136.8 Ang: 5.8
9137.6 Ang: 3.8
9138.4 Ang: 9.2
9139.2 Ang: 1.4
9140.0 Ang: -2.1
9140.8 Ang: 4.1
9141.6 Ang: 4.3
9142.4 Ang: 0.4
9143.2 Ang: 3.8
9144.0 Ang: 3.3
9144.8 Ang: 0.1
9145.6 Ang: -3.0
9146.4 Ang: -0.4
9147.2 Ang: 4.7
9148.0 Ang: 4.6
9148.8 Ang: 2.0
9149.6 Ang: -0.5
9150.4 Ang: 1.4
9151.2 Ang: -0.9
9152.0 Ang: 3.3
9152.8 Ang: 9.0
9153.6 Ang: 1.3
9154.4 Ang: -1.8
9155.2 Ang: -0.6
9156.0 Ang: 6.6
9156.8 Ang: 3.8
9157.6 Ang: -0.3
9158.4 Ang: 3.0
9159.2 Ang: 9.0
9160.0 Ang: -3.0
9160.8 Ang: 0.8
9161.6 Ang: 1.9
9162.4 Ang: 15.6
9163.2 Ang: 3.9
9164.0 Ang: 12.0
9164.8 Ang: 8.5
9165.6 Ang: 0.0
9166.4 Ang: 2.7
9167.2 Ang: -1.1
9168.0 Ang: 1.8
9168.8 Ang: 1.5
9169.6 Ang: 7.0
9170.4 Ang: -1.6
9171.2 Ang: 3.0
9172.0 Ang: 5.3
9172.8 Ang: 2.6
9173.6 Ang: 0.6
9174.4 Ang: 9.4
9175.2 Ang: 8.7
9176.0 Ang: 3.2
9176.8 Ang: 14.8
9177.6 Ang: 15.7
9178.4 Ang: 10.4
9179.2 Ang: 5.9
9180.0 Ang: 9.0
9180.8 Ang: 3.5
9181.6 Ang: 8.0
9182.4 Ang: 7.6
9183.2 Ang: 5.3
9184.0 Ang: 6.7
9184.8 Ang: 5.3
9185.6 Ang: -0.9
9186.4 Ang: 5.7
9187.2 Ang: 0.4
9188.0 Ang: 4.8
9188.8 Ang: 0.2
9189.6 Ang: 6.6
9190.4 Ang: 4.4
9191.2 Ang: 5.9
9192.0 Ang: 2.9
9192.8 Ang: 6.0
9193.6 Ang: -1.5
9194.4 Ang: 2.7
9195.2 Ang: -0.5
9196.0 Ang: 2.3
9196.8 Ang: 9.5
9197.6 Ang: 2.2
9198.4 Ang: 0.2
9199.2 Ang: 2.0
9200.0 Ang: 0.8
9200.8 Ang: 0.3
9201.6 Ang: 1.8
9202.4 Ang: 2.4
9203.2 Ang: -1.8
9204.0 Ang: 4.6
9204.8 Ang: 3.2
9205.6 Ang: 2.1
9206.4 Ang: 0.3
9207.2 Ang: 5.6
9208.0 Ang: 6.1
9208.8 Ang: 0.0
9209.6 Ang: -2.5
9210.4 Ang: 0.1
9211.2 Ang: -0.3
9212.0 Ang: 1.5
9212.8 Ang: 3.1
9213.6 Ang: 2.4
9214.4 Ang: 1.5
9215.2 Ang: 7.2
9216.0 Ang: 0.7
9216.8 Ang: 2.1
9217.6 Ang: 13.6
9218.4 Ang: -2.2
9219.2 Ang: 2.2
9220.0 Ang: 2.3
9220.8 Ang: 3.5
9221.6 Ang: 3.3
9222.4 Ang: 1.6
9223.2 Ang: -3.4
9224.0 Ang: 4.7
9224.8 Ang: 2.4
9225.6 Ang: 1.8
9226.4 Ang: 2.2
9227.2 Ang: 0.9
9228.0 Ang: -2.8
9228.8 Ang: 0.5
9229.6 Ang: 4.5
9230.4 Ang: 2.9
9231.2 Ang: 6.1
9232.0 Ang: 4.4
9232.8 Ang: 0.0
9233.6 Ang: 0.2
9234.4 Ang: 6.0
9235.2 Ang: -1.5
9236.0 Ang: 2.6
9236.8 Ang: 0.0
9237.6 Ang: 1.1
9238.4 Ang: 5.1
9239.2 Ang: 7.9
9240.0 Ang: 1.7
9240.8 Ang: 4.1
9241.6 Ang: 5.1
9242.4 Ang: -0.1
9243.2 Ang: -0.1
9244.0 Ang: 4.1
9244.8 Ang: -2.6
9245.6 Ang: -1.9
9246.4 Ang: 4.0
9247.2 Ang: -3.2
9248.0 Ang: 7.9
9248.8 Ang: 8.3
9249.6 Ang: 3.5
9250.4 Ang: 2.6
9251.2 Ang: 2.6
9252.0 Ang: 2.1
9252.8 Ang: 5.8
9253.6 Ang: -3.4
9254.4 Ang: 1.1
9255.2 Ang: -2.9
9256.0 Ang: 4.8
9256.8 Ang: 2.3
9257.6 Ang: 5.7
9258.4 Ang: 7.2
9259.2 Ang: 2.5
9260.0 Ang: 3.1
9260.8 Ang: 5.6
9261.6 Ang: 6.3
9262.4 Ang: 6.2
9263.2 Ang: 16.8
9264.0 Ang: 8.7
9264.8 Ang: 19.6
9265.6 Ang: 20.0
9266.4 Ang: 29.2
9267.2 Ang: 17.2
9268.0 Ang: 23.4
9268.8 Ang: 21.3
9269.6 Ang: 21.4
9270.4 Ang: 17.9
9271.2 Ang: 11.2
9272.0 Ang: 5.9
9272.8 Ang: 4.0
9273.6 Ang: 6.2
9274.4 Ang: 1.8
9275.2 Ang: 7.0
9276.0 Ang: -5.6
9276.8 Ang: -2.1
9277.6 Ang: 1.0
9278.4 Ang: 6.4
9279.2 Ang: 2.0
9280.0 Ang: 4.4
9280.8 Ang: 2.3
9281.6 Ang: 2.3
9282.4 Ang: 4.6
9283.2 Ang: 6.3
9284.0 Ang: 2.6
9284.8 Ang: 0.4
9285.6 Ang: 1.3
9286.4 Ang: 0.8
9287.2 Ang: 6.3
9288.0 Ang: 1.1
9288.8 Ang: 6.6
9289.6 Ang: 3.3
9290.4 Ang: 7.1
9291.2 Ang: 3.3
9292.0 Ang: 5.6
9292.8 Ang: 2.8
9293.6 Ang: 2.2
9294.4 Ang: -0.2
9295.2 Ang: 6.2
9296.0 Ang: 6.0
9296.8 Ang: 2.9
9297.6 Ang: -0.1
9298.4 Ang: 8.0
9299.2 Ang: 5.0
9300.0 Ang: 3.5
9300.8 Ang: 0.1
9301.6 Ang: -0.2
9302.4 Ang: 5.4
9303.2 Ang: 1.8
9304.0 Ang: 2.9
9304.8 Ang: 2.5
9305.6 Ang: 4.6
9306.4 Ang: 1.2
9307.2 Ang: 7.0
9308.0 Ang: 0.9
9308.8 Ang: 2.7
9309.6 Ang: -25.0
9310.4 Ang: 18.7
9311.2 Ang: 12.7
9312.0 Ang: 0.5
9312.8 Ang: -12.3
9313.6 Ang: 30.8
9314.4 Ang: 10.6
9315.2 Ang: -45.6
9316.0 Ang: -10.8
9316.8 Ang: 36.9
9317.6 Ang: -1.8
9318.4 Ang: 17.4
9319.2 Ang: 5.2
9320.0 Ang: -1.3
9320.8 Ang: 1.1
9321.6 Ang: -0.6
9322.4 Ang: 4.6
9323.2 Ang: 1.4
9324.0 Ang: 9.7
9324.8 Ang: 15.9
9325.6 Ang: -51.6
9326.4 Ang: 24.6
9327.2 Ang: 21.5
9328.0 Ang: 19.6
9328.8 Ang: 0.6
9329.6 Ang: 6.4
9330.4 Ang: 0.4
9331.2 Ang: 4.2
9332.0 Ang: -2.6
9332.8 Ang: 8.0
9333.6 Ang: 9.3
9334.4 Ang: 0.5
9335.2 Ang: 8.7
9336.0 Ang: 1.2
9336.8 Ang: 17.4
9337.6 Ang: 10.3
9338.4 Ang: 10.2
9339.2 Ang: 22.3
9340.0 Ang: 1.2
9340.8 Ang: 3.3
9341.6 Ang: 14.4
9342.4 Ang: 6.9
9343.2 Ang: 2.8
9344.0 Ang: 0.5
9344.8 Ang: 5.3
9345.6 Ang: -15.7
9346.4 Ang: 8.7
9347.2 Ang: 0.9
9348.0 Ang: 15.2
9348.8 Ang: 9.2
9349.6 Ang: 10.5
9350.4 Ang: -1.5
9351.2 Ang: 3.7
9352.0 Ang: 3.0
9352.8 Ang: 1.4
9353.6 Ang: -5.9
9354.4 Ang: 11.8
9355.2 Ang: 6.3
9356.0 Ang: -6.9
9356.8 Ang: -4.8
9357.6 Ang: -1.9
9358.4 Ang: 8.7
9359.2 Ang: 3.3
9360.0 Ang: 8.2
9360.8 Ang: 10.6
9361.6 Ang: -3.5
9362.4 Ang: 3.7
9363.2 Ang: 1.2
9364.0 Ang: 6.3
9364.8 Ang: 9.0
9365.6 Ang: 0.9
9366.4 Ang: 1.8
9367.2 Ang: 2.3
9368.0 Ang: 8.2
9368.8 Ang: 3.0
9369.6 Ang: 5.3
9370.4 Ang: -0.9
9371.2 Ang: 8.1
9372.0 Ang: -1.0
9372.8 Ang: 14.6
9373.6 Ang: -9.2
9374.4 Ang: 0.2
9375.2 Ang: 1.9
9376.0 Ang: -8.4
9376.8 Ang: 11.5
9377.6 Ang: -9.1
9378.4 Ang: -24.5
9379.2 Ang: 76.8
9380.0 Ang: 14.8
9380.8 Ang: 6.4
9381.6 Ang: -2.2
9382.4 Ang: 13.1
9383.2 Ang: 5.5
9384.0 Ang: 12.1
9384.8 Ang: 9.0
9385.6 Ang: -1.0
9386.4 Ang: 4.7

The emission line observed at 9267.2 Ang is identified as [O III] 5007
